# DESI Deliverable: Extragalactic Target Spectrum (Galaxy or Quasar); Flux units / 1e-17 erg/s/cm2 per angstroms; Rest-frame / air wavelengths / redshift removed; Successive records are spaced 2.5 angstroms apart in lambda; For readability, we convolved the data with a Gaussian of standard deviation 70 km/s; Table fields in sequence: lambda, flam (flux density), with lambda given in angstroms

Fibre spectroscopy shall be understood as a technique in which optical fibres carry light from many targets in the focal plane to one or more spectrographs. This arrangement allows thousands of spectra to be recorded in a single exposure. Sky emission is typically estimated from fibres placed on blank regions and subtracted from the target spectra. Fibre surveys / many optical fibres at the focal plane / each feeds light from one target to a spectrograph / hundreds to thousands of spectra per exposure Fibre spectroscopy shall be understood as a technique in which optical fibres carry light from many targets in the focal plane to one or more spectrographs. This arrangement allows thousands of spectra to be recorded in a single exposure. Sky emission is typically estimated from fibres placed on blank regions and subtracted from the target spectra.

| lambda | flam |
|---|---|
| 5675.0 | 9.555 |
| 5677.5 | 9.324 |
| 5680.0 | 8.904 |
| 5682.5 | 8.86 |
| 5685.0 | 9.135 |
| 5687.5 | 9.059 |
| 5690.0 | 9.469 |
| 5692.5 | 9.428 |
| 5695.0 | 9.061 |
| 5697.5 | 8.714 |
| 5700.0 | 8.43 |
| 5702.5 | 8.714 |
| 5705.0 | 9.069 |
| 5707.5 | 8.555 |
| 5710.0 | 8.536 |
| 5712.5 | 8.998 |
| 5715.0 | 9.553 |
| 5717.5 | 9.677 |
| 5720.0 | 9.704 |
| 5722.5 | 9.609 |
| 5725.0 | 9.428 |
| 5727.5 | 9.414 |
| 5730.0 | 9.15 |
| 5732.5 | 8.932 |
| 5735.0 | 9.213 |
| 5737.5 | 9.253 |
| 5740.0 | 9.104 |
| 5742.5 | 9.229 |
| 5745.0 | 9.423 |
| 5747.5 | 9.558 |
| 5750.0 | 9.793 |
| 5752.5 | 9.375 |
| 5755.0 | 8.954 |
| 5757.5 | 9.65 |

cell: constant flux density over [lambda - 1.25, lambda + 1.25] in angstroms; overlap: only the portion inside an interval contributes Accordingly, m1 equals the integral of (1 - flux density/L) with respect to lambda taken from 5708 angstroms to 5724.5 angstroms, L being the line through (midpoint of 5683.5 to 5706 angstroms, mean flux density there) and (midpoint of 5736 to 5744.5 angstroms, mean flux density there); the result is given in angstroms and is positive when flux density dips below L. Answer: -0.4 angstroms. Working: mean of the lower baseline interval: 9.01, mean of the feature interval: 9.31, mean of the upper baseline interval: 9.22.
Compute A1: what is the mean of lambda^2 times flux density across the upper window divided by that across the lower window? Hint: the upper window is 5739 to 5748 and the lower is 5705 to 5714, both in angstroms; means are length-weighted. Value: 1.07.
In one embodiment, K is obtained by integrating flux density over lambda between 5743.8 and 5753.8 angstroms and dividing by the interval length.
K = 9.53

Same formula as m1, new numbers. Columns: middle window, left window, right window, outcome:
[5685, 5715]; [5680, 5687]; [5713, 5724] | 1.03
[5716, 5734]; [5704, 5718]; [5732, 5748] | -0.56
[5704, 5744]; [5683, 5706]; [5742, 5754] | 0.21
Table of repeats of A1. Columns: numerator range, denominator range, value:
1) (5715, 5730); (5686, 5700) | 1.06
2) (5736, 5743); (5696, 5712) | 1.07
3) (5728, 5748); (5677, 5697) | 1.03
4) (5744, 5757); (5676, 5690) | 1.06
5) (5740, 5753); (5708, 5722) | 1.03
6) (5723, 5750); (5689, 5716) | 1.05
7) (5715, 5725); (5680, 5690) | 1.07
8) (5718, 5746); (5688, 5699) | 1.03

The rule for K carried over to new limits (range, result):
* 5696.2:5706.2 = 8.73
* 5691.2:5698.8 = 9.07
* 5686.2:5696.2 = 9.25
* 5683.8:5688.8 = 9.1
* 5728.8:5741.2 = 9.13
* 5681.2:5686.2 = 9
